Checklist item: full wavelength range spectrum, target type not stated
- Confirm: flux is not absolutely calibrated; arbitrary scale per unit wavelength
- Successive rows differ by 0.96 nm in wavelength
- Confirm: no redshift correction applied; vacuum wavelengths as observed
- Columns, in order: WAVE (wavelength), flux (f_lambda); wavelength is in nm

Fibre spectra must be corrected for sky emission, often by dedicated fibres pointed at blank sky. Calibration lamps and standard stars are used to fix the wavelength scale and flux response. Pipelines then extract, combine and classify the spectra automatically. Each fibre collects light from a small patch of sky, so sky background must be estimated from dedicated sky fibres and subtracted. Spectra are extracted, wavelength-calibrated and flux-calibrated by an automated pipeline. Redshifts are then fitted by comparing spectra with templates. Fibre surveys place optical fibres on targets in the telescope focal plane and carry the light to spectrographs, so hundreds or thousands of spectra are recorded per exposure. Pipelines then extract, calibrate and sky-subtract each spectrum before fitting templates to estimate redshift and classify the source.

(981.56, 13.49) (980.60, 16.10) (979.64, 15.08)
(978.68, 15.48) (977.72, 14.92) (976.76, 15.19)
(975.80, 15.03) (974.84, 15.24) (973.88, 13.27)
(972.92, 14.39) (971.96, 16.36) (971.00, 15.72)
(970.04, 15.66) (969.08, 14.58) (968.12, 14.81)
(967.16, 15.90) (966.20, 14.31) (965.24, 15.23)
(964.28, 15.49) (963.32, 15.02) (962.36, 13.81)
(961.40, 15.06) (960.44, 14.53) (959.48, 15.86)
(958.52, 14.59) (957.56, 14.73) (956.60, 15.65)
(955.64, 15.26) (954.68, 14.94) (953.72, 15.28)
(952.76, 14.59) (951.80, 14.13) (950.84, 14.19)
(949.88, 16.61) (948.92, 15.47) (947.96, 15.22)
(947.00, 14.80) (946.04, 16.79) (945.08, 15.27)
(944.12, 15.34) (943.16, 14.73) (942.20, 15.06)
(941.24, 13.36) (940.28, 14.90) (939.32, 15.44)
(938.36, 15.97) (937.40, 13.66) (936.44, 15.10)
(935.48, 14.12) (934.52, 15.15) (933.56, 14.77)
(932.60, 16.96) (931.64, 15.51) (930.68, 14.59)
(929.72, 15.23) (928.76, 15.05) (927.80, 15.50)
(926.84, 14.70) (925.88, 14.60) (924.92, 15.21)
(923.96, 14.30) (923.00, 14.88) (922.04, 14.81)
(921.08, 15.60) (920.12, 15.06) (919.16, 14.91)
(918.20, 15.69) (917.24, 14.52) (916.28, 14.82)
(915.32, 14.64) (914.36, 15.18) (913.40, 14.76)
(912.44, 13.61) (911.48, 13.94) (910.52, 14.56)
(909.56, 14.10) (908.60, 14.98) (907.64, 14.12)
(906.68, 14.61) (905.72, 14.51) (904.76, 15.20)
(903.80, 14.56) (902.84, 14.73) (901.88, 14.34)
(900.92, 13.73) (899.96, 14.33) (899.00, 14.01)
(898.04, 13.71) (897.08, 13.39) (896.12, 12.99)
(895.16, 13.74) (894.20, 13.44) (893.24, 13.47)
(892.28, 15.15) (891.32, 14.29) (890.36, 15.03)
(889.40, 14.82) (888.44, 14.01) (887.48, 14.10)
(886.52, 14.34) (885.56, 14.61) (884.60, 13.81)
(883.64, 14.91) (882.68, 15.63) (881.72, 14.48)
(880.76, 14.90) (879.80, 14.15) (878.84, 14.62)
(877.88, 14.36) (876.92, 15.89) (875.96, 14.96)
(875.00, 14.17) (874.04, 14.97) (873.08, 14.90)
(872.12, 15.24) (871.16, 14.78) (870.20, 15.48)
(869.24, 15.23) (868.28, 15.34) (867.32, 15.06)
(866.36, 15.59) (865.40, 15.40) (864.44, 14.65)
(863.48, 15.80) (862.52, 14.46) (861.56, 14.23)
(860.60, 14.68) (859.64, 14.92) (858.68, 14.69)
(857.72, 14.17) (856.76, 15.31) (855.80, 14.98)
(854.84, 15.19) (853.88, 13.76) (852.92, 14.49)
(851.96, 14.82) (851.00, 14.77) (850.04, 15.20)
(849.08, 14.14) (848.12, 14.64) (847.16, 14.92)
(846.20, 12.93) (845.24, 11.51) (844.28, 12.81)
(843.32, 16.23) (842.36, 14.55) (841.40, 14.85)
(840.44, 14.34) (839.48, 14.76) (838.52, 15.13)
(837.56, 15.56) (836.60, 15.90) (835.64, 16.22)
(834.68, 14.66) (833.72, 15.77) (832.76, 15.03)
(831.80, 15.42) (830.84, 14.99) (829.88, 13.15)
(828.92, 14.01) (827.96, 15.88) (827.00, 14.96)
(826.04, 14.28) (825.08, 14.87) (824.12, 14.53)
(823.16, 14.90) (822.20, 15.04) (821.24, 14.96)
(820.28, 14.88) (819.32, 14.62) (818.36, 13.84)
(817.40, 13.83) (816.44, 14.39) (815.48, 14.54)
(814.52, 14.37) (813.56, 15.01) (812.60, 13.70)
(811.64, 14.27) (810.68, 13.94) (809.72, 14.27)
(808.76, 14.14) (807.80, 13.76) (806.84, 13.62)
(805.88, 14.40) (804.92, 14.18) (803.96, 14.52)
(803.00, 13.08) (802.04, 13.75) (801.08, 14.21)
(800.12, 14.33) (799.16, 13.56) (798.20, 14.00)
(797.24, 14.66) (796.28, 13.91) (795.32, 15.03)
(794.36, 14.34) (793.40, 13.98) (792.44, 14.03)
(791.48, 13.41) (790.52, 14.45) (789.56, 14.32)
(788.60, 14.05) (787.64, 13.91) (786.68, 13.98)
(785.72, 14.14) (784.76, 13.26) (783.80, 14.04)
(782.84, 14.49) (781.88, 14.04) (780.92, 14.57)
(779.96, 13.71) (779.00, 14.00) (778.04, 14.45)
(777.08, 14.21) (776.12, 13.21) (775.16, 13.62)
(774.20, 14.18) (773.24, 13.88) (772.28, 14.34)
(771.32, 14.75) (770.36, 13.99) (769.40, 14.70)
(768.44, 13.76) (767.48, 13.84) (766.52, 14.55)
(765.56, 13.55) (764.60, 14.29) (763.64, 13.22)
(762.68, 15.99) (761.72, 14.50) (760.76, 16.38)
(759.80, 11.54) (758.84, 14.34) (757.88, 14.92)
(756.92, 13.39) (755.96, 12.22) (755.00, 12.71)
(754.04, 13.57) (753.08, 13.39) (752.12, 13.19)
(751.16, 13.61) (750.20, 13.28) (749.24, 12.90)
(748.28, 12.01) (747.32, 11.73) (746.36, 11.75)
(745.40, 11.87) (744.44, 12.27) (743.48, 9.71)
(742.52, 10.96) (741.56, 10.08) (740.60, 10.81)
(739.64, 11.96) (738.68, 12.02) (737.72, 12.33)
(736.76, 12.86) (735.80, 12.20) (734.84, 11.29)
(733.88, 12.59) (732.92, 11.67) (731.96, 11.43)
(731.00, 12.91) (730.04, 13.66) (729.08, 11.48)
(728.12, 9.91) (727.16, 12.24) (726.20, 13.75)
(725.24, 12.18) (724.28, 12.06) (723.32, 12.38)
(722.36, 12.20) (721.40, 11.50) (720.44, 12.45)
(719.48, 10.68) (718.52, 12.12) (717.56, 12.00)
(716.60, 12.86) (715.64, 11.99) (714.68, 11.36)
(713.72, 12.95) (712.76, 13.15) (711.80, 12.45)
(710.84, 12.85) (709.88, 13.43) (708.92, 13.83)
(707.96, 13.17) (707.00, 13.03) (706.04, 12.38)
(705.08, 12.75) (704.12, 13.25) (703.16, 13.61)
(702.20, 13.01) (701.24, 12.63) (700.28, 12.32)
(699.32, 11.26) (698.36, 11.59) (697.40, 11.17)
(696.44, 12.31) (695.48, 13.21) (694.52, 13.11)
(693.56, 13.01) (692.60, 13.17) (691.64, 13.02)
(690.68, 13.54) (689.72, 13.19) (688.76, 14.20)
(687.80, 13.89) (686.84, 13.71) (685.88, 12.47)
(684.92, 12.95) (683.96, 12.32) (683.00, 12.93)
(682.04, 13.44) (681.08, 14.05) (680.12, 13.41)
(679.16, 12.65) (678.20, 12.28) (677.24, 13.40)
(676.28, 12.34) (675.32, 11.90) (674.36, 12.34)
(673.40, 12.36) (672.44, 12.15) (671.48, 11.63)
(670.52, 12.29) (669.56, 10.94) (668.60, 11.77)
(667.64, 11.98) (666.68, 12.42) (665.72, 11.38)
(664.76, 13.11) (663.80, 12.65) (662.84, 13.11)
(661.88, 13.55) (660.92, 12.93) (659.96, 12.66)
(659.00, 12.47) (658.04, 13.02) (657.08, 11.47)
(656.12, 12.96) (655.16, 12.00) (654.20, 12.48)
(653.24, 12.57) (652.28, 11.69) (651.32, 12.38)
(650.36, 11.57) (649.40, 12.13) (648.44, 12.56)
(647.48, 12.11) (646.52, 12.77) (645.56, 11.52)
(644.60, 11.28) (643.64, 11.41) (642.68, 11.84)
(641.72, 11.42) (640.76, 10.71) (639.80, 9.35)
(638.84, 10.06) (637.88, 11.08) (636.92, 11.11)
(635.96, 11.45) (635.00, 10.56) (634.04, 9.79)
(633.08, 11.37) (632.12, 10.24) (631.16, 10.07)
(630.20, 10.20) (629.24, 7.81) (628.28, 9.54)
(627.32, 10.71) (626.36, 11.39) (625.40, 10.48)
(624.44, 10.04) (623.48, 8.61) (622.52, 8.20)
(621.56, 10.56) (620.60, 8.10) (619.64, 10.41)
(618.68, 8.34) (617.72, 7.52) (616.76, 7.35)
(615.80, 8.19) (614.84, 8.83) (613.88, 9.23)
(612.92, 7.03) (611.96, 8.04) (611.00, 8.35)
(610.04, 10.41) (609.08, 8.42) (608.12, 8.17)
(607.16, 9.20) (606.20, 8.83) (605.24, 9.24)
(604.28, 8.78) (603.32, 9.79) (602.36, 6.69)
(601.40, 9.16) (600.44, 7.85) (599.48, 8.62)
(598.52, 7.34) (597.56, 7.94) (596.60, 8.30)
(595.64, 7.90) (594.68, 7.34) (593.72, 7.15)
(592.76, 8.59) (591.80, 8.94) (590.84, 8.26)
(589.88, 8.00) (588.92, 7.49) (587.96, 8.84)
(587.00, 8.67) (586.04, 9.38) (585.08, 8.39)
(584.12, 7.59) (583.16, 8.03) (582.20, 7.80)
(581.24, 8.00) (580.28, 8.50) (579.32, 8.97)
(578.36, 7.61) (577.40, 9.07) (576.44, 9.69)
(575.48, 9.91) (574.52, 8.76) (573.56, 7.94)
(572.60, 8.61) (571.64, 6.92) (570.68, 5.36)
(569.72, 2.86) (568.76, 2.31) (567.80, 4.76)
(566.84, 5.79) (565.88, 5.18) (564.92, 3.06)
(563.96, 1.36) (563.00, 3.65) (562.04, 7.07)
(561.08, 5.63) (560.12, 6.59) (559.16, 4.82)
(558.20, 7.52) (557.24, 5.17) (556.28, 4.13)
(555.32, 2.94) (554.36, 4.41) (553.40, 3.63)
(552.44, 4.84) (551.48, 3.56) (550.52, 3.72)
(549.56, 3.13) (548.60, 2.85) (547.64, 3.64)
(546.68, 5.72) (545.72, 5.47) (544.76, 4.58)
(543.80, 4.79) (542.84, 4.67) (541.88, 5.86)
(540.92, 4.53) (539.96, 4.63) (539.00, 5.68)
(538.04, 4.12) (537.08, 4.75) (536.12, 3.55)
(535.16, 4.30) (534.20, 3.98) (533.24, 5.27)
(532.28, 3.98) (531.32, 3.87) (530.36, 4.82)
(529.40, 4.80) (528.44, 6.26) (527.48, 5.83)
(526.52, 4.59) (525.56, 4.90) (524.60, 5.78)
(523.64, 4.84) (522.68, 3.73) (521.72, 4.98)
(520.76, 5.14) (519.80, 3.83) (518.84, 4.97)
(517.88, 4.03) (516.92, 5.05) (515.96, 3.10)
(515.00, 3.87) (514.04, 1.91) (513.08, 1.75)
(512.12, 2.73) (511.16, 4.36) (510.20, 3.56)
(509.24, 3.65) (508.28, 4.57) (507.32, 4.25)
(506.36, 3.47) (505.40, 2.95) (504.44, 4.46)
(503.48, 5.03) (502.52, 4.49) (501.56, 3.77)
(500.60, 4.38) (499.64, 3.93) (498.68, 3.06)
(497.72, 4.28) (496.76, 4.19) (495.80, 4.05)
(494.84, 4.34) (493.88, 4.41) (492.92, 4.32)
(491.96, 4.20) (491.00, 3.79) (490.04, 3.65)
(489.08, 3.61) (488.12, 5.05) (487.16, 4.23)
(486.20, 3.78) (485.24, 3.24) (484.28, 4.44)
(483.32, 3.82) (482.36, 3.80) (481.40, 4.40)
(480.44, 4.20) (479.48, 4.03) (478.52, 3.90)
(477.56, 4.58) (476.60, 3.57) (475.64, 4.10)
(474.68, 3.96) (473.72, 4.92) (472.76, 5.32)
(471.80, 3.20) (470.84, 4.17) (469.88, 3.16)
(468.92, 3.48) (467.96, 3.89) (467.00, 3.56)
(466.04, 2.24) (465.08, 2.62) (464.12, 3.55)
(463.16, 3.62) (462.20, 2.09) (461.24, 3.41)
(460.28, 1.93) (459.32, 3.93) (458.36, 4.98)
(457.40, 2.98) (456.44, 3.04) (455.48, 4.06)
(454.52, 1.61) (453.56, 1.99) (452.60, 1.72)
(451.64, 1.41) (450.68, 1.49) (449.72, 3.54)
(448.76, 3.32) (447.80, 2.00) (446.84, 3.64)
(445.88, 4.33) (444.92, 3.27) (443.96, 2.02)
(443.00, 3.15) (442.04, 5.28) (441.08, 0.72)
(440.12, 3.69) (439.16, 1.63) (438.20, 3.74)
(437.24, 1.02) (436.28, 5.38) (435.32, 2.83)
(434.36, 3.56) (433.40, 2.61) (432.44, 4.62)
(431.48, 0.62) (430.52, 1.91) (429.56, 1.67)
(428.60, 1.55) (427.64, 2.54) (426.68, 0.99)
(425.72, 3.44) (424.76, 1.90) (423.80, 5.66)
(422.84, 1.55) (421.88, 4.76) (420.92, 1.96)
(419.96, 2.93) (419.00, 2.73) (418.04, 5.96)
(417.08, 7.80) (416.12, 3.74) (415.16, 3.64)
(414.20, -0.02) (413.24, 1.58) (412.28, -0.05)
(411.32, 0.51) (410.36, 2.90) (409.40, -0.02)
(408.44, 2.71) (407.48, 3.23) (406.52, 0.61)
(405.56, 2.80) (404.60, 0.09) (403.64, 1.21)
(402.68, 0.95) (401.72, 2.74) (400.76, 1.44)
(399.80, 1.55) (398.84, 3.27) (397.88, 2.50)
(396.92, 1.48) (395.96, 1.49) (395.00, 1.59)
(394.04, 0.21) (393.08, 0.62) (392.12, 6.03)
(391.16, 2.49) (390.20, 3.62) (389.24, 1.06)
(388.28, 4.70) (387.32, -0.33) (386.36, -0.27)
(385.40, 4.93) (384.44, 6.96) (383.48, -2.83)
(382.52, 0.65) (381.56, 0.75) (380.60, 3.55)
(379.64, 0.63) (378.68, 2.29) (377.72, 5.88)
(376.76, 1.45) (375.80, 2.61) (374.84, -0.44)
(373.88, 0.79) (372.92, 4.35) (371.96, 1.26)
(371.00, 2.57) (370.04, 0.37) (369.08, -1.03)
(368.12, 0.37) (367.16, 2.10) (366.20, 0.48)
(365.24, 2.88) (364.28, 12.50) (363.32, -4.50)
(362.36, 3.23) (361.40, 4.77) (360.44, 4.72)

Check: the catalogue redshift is 0.43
